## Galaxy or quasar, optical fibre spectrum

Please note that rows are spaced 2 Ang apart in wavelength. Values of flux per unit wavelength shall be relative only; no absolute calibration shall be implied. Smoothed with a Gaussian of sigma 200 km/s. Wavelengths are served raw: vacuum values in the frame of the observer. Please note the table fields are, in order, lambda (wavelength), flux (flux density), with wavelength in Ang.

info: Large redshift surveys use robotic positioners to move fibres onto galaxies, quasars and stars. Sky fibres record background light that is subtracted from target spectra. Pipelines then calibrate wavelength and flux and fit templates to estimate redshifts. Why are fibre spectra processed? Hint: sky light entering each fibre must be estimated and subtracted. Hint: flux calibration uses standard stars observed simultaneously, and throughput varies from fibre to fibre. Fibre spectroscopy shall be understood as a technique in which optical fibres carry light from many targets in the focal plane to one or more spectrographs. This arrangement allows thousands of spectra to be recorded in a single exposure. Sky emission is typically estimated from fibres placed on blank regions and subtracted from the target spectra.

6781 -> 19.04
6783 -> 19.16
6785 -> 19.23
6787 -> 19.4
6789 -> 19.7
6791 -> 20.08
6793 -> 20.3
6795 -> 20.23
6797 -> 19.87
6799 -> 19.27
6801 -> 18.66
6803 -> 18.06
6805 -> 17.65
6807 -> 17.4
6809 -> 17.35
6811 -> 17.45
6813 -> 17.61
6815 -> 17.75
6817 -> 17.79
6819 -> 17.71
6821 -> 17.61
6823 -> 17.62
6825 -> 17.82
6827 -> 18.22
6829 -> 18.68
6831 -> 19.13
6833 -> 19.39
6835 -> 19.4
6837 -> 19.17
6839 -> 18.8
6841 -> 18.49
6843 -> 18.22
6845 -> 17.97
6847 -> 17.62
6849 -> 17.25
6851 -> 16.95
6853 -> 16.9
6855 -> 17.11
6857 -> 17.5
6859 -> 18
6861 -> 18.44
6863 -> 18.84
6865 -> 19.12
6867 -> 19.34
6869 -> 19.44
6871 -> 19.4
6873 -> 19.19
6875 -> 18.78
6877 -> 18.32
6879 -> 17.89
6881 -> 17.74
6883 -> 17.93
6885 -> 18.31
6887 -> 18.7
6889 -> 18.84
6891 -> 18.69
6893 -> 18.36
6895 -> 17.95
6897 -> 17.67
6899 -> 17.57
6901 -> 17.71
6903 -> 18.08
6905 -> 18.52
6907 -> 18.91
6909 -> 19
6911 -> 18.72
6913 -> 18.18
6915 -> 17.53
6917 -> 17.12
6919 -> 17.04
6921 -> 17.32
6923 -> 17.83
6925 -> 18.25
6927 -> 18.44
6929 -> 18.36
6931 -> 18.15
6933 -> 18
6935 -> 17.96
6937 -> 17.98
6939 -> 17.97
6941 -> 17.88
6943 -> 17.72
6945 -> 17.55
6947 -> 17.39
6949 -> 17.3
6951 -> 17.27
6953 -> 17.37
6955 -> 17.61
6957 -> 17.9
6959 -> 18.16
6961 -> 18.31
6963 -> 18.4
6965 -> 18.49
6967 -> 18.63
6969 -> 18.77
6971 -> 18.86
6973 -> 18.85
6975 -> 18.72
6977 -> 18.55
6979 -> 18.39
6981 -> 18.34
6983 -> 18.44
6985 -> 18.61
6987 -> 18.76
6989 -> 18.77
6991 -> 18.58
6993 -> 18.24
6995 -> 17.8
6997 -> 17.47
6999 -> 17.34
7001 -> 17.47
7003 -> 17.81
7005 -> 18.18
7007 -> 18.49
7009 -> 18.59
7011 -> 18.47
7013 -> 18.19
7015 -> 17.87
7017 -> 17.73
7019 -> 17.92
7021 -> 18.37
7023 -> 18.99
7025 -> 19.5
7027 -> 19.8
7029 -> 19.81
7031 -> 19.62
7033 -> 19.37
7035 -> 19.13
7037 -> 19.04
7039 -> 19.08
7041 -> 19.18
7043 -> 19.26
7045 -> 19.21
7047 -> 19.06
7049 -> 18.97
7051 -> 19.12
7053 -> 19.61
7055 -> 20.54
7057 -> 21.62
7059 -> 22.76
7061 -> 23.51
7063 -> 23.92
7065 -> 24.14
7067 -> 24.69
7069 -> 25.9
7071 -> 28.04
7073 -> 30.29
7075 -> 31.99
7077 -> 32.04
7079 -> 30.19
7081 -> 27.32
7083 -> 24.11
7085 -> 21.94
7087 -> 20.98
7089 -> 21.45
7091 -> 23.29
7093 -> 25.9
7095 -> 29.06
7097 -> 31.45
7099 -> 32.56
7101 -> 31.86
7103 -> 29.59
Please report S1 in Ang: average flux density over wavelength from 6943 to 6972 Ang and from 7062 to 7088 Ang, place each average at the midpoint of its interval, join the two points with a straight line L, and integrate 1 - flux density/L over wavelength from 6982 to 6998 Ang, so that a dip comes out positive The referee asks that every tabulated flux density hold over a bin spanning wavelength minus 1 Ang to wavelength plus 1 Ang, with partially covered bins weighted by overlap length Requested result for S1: 1.6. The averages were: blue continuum 18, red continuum 26.6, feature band 18.3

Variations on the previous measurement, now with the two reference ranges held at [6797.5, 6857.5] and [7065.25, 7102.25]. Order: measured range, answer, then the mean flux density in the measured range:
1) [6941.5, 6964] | 4.8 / 17.7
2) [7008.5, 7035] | 6.6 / 18.8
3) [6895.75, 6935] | 5.9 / 18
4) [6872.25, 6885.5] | 1.1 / 18.3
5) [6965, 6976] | 2.1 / 18.7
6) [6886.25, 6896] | 0.9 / 18.5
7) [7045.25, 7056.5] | 2.8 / 19.5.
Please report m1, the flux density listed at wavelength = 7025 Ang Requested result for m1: 19.5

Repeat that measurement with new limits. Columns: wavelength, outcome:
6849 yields 17.25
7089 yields 21.45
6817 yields 17.79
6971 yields 18.86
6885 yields 18.31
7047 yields 19.06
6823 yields 17.62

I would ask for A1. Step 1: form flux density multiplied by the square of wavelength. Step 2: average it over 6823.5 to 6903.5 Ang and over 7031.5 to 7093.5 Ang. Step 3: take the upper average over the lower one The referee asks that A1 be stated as 1.33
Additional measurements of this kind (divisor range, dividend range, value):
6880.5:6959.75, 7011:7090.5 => 1.26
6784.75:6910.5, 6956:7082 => 1.16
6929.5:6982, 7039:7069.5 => 1.21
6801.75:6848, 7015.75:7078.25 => 1.28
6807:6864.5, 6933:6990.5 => 1.05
